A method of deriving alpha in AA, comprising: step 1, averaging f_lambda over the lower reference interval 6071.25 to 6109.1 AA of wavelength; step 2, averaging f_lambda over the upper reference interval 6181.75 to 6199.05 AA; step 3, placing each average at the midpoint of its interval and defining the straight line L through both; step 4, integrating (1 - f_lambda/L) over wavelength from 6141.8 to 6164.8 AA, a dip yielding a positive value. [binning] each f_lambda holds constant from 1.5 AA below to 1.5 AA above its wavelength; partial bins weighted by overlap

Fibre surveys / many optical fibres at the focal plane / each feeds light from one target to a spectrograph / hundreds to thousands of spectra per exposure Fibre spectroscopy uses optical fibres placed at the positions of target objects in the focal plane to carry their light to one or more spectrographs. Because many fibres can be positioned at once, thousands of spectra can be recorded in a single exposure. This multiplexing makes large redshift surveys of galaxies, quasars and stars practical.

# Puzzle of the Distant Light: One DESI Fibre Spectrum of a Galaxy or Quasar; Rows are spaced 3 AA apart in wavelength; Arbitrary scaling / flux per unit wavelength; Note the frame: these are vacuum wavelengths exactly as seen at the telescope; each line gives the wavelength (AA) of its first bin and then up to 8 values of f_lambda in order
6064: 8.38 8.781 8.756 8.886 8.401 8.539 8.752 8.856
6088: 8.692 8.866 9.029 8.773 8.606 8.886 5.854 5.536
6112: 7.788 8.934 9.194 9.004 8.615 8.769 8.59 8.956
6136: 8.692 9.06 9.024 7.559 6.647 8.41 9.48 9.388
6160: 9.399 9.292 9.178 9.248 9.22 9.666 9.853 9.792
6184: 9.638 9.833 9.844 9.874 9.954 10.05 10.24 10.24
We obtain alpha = 1.7 AA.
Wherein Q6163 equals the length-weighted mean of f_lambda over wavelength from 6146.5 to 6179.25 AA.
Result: 9.07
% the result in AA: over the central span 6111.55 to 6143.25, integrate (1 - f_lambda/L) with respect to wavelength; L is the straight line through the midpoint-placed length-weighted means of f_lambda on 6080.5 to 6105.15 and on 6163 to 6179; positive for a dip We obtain 0.8 AA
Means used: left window 8.73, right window 9.41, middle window 8.82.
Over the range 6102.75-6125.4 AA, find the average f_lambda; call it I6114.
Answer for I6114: 7.92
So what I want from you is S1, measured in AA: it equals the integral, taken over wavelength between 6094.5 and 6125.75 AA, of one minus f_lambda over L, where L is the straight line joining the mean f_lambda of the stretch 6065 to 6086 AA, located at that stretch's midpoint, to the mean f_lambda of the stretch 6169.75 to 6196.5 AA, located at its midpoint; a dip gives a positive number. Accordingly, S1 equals 3.0 AA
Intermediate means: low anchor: 8.7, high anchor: 9.72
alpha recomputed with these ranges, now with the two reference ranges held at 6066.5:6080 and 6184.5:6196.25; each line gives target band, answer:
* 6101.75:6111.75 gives 2.4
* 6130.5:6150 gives 2.1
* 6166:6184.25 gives 0.3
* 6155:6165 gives 0.2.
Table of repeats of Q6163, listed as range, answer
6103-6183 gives 8.67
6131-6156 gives 8.5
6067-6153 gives 8.43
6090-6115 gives 7.96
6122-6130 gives 8.69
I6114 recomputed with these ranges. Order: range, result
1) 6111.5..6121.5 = 8.8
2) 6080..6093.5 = 8.8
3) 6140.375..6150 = 7.8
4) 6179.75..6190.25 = 9.77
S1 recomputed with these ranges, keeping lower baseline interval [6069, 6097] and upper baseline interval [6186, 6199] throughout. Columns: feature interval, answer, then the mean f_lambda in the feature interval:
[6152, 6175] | 0.7 AA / 9.32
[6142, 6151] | 1.7 AA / 7.64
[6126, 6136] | 0.5 AA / 8.76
